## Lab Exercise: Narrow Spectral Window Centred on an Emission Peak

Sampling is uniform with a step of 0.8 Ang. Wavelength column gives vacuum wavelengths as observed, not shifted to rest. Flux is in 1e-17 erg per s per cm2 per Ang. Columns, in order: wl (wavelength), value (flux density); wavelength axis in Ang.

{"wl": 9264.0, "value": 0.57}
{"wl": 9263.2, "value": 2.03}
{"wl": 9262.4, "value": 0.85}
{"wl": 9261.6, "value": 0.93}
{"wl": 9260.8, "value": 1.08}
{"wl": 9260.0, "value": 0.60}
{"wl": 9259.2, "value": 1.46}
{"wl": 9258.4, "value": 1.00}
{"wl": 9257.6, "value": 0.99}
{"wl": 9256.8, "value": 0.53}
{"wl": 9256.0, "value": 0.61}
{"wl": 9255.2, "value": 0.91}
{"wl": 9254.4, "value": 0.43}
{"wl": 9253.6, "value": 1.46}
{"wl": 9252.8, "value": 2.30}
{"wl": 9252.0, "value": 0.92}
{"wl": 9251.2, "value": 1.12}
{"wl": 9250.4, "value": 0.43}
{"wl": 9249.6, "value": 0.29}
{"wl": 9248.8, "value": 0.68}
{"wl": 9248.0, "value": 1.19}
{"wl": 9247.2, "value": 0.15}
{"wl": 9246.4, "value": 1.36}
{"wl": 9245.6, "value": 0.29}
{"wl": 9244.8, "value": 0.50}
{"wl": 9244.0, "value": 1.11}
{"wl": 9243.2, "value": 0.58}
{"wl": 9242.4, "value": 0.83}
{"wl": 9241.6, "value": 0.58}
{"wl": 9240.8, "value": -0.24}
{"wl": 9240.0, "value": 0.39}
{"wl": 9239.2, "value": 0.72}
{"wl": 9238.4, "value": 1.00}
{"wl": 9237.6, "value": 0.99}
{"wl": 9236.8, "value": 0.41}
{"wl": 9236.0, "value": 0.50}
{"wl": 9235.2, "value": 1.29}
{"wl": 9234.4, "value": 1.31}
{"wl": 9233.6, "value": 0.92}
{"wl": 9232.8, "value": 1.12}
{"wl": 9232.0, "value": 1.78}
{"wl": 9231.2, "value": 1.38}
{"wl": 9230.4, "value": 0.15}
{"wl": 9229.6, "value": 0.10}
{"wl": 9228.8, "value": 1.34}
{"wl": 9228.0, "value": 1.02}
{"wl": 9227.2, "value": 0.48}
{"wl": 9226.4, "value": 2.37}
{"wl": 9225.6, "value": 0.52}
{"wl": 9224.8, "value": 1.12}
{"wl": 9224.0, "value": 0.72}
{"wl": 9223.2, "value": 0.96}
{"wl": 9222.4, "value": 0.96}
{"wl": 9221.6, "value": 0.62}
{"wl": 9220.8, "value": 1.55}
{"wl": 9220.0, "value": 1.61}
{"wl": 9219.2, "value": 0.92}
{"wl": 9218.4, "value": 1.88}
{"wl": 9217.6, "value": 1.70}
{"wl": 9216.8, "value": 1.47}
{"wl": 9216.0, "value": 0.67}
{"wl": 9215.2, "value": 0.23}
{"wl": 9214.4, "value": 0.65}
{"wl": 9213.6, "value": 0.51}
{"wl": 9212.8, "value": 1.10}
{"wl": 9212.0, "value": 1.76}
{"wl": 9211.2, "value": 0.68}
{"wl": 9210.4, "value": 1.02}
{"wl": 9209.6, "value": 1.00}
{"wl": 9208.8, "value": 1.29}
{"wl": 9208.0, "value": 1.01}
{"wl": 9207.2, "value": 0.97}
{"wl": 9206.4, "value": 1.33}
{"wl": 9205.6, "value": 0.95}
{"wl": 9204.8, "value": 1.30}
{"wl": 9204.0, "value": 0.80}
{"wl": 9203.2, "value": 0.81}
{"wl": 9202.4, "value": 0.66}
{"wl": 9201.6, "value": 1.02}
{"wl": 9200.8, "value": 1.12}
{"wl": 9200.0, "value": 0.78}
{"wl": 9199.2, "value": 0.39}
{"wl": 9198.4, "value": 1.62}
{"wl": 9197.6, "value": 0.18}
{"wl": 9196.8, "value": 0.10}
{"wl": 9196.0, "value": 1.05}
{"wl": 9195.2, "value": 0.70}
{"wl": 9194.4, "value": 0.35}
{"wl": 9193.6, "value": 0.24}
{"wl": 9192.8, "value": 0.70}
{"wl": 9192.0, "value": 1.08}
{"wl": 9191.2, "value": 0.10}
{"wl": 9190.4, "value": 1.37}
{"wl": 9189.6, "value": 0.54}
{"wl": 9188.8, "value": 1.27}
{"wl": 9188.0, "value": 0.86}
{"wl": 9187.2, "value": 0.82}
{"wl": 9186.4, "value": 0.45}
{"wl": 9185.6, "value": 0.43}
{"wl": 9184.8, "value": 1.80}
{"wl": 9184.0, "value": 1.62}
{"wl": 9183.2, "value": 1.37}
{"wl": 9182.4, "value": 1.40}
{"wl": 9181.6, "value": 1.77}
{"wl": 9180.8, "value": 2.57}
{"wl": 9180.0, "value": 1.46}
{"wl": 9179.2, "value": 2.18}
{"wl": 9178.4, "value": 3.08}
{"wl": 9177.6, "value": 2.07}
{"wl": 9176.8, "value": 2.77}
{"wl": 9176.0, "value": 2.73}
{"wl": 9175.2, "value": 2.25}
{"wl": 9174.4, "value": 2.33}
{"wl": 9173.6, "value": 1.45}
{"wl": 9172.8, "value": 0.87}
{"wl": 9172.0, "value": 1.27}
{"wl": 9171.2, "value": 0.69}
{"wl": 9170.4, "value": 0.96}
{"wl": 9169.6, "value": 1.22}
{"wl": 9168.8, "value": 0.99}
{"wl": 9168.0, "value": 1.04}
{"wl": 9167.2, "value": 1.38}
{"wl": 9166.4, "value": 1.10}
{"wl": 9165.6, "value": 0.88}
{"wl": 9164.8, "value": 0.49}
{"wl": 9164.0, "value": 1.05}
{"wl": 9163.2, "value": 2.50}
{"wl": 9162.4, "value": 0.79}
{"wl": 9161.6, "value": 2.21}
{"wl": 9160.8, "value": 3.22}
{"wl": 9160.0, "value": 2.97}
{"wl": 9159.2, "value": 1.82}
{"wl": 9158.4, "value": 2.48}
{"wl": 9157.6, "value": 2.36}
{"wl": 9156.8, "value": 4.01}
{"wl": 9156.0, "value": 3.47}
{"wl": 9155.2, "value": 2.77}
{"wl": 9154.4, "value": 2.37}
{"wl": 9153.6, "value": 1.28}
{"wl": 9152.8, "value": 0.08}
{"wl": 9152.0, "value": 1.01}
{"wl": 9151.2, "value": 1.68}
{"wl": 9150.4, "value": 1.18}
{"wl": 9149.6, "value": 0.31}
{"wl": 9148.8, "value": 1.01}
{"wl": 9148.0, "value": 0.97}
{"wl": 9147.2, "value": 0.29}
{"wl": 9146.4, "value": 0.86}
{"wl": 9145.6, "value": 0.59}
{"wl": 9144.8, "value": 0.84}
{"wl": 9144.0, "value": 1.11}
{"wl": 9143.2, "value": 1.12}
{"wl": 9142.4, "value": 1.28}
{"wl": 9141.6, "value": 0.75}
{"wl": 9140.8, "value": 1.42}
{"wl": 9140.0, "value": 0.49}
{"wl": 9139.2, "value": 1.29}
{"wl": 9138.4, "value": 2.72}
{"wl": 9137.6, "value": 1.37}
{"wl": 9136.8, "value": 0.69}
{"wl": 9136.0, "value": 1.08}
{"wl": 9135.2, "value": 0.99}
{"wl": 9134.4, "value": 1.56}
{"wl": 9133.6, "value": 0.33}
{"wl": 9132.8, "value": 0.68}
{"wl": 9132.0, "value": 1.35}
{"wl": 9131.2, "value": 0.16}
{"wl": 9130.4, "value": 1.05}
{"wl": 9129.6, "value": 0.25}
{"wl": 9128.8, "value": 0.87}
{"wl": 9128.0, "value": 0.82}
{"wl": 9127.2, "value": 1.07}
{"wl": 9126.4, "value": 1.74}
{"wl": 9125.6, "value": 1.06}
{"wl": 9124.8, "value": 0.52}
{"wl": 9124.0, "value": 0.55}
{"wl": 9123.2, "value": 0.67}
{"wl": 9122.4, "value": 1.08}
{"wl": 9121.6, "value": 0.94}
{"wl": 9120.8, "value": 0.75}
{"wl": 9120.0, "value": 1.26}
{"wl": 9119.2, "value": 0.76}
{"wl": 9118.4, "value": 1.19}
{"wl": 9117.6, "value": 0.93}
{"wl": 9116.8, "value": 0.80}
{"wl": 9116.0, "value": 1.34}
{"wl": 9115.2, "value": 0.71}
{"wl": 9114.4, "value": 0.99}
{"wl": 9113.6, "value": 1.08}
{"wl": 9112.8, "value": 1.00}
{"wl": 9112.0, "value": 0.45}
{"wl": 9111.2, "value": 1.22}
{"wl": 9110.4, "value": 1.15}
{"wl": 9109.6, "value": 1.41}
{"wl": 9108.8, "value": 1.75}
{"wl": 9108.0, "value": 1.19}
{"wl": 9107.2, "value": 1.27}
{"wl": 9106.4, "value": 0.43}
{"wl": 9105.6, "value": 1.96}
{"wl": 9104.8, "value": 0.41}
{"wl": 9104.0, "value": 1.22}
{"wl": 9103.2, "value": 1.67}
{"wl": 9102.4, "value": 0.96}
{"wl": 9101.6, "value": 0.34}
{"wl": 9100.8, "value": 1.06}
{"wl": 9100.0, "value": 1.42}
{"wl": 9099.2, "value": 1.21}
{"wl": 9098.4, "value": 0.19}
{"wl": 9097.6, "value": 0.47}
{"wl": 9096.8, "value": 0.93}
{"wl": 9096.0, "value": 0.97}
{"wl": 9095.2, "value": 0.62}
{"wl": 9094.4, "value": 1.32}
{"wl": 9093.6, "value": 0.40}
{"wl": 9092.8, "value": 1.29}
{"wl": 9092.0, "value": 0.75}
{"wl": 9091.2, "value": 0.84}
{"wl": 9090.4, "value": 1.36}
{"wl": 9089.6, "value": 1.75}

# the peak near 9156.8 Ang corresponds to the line [S II]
